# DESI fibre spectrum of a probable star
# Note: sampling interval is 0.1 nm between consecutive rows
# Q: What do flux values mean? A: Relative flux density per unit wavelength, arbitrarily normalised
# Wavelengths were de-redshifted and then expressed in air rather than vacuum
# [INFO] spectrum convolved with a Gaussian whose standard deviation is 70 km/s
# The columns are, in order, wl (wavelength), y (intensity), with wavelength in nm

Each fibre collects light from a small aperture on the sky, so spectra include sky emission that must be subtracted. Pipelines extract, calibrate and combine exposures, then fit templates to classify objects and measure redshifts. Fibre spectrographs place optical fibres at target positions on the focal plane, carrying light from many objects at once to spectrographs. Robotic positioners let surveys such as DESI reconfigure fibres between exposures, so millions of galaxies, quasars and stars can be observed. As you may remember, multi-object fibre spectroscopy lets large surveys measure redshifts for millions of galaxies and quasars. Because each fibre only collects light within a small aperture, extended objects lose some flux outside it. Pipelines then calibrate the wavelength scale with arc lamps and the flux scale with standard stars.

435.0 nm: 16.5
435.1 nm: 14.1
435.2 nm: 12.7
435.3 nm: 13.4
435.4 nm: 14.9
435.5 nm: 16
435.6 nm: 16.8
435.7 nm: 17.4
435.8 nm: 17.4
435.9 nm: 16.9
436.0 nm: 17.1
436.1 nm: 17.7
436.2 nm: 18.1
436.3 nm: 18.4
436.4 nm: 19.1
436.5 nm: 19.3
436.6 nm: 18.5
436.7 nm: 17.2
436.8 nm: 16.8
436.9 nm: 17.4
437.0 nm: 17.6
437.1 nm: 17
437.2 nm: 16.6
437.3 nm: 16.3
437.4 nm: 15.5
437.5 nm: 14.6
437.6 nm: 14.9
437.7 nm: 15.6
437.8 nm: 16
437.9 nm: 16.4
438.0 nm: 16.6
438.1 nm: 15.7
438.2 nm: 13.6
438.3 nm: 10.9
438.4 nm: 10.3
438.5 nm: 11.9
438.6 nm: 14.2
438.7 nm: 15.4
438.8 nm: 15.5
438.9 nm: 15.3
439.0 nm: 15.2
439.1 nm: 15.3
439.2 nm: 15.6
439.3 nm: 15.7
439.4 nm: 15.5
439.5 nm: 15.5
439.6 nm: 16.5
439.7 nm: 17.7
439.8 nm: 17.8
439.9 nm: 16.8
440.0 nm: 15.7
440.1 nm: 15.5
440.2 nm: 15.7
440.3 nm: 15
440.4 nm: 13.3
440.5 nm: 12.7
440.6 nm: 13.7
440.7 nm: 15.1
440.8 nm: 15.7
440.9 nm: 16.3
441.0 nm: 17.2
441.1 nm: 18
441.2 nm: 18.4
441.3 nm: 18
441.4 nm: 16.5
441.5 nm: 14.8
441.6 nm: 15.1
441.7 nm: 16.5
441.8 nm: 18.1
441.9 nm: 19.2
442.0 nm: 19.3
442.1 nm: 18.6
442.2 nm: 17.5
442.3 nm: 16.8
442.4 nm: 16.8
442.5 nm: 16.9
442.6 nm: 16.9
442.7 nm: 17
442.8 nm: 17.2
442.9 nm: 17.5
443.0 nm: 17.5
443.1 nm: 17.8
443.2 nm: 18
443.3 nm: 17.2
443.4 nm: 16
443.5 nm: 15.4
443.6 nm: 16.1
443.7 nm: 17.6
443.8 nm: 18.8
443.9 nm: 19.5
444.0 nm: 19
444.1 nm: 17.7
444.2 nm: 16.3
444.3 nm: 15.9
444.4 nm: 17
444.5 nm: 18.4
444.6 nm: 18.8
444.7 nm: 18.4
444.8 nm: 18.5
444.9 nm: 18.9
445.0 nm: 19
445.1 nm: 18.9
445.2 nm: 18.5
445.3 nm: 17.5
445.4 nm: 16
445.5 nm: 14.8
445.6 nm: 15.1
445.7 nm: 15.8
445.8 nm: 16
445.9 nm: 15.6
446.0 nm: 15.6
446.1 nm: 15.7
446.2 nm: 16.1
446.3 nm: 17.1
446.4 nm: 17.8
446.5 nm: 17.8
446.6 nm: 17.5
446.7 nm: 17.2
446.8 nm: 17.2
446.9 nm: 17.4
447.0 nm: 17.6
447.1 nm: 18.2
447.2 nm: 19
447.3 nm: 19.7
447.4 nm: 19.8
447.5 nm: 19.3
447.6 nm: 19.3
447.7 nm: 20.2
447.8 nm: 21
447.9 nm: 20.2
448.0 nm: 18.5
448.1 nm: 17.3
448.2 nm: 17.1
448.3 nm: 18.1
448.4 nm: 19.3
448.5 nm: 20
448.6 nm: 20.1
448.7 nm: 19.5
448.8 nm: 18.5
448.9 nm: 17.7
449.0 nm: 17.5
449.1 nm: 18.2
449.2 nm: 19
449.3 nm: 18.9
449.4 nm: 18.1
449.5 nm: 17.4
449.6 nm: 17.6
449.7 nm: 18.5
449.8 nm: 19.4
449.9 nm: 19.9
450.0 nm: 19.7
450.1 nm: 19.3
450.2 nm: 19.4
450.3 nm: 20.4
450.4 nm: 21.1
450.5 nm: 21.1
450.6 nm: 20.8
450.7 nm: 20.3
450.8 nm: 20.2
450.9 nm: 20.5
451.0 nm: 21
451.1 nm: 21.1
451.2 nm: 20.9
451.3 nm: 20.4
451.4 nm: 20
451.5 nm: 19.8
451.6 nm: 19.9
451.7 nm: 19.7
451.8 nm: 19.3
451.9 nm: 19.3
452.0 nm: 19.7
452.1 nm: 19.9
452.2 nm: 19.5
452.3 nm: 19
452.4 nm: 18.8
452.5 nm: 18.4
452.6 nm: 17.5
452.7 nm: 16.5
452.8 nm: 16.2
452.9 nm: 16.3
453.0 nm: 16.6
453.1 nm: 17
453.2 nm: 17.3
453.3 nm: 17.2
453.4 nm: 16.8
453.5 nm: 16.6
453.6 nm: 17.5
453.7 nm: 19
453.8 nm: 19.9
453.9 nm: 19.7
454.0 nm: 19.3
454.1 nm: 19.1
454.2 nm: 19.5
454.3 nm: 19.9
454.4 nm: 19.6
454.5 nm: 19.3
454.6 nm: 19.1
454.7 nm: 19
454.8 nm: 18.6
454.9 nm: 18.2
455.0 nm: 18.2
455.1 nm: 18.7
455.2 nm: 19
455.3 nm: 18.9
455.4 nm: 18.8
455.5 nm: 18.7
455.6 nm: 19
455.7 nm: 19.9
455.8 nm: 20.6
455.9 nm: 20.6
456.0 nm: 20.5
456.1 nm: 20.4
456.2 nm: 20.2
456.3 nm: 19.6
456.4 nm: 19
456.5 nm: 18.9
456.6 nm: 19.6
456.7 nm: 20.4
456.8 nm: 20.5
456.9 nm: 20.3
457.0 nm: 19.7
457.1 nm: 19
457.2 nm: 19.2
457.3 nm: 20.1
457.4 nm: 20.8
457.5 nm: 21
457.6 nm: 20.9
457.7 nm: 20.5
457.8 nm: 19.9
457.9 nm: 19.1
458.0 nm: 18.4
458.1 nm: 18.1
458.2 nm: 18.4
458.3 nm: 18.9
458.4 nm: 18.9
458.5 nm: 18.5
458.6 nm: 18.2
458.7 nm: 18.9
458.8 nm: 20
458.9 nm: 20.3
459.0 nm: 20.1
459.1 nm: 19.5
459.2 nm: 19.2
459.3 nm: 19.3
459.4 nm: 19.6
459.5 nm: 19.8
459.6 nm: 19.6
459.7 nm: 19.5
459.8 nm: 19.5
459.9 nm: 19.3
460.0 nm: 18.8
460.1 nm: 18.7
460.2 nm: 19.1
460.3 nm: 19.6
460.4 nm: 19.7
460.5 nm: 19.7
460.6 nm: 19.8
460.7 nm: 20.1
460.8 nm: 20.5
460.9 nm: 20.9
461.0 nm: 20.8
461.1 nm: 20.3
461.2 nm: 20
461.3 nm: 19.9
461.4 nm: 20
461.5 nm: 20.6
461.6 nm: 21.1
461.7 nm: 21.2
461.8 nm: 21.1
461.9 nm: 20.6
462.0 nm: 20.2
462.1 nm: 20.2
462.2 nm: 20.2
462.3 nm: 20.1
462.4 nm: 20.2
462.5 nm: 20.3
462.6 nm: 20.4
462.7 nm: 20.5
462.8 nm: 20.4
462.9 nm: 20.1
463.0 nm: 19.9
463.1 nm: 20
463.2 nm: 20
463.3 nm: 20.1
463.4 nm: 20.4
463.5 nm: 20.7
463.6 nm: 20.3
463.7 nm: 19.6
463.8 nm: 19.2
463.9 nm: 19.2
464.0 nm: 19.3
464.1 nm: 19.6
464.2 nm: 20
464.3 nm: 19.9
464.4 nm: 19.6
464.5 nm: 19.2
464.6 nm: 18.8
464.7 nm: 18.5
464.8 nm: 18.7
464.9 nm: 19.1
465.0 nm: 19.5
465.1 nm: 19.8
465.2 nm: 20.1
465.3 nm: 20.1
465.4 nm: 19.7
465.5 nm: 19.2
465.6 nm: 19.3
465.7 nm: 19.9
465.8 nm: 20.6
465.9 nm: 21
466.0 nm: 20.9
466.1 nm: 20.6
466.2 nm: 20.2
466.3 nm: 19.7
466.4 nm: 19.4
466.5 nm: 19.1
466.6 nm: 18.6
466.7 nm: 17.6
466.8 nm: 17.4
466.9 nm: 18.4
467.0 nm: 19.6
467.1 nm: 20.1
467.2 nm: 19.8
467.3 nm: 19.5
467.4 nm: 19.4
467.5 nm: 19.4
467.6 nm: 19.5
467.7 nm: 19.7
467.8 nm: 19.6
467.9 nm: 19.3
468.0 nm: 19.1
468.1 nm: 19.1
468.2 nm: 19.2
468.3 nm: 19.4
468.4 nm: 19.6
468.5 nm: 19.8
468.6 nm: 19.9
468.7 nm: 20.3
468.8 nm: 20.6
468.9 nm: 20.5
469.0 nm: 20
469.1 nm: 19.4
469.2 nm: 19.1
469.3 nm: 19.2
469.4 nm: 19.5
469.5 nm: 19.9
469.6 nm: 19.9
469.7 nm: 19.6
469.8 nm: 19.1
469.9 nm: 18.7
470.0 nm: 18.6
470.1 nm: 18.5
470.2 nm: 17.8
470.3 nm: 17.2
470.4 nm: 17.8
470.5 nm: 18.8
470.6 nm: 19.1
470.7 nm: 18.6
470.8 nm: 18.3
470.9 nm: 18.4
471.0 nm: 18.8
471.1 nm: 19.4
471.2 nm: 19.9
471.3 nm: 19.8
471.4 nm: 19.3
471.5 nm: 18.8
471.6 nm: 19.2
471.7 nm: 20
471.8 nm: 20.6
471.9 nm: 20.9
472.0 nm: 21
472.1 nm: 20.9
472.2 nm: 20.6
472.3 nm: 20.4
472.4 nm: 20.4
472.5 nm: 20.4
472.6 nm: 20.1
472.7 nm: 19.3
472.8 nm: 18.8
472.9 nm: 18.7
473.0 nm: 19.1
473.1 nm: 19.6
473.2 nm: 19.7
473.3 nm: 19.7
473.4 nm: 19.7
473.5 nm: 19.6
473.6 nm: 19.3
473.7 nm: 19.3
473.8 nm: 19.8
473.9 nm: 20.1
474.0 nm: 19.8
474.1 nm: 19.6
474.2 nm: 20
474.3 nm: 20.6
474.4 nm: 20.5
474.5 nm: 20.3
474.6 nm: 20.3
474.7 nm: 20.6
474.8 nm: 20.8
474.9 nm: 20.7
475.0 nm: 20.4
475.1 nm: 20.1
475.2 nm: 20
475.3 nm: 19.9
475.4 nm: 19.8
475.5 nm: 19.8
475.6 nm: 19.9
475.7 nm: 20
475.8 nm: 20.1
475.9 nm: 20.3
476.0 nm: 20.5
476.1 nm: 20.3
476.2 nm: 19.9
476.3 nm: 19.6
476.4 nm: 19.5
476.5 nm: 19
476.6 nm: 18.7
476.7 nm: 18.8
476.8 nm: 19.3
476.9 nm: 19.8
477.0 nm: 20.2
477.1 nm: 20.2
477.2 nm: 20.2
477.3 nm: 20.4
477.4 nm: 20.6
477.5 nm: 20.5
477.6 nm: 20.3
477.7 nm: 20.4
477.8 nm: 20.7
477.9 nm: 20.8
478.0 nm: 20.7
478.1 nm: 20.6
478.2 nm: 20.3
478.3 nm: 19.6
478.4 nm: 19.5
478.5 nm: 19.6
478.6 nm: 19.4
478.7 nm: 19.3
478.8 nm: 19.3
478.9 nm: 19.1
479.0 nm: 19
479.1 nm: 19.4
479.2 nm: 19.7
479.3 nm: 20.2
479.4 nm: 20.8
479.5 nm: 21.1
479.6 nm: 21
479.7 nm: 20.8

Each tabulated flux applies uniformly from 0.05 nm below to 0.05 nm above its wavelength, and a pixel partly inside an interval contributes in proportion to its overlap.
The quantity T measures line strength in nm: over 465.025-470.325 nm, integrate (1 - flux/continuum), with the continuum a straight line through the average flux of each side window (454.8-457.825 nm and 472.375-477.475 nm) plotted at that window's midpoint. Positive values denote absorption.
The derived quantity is 0.09 nm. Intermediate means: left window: 19.7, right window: 19.9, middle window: 19.5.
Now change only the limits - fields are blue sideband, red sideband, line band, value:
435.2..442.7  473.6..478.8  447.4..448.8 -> -0.17 nm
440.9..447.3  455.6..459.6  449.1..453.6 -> -0.10 nm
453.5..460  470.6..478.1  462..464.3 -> -0.05 nm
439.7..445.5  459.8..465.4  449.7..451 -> -0.14 nm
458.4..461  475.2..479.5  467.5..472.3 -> 0.08 nm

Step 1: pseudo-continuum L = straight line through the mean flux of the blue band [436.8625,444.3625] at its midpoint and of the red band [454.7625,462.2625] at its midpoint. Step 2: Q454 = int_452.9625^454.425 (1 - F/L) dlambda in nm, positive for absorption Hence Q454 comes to 0.03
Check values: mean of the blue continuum 16.2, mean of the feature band 18.3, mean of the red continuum 19.7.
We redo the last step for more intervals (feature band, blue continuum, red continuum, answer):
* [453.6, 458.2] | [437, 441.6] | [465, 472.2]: -0.46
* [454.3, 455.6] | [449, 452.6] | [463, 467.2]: 0.05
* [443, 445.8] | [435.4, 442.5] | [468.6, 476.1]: -0.11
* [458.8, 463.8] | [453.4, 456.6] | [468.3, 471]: -0.22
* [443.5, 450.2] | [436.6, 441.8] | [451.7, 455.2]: -0.34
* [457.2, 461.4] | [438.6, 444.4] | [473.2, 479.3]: -0.30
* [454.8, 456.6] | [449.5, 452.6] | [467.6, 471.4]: 0.02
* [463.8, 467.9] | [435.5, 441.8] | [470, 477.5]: -0.13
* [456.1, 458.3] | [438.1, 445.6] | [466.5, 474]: -0.20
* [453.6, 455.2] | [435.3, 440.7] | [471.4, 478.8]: -0.13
